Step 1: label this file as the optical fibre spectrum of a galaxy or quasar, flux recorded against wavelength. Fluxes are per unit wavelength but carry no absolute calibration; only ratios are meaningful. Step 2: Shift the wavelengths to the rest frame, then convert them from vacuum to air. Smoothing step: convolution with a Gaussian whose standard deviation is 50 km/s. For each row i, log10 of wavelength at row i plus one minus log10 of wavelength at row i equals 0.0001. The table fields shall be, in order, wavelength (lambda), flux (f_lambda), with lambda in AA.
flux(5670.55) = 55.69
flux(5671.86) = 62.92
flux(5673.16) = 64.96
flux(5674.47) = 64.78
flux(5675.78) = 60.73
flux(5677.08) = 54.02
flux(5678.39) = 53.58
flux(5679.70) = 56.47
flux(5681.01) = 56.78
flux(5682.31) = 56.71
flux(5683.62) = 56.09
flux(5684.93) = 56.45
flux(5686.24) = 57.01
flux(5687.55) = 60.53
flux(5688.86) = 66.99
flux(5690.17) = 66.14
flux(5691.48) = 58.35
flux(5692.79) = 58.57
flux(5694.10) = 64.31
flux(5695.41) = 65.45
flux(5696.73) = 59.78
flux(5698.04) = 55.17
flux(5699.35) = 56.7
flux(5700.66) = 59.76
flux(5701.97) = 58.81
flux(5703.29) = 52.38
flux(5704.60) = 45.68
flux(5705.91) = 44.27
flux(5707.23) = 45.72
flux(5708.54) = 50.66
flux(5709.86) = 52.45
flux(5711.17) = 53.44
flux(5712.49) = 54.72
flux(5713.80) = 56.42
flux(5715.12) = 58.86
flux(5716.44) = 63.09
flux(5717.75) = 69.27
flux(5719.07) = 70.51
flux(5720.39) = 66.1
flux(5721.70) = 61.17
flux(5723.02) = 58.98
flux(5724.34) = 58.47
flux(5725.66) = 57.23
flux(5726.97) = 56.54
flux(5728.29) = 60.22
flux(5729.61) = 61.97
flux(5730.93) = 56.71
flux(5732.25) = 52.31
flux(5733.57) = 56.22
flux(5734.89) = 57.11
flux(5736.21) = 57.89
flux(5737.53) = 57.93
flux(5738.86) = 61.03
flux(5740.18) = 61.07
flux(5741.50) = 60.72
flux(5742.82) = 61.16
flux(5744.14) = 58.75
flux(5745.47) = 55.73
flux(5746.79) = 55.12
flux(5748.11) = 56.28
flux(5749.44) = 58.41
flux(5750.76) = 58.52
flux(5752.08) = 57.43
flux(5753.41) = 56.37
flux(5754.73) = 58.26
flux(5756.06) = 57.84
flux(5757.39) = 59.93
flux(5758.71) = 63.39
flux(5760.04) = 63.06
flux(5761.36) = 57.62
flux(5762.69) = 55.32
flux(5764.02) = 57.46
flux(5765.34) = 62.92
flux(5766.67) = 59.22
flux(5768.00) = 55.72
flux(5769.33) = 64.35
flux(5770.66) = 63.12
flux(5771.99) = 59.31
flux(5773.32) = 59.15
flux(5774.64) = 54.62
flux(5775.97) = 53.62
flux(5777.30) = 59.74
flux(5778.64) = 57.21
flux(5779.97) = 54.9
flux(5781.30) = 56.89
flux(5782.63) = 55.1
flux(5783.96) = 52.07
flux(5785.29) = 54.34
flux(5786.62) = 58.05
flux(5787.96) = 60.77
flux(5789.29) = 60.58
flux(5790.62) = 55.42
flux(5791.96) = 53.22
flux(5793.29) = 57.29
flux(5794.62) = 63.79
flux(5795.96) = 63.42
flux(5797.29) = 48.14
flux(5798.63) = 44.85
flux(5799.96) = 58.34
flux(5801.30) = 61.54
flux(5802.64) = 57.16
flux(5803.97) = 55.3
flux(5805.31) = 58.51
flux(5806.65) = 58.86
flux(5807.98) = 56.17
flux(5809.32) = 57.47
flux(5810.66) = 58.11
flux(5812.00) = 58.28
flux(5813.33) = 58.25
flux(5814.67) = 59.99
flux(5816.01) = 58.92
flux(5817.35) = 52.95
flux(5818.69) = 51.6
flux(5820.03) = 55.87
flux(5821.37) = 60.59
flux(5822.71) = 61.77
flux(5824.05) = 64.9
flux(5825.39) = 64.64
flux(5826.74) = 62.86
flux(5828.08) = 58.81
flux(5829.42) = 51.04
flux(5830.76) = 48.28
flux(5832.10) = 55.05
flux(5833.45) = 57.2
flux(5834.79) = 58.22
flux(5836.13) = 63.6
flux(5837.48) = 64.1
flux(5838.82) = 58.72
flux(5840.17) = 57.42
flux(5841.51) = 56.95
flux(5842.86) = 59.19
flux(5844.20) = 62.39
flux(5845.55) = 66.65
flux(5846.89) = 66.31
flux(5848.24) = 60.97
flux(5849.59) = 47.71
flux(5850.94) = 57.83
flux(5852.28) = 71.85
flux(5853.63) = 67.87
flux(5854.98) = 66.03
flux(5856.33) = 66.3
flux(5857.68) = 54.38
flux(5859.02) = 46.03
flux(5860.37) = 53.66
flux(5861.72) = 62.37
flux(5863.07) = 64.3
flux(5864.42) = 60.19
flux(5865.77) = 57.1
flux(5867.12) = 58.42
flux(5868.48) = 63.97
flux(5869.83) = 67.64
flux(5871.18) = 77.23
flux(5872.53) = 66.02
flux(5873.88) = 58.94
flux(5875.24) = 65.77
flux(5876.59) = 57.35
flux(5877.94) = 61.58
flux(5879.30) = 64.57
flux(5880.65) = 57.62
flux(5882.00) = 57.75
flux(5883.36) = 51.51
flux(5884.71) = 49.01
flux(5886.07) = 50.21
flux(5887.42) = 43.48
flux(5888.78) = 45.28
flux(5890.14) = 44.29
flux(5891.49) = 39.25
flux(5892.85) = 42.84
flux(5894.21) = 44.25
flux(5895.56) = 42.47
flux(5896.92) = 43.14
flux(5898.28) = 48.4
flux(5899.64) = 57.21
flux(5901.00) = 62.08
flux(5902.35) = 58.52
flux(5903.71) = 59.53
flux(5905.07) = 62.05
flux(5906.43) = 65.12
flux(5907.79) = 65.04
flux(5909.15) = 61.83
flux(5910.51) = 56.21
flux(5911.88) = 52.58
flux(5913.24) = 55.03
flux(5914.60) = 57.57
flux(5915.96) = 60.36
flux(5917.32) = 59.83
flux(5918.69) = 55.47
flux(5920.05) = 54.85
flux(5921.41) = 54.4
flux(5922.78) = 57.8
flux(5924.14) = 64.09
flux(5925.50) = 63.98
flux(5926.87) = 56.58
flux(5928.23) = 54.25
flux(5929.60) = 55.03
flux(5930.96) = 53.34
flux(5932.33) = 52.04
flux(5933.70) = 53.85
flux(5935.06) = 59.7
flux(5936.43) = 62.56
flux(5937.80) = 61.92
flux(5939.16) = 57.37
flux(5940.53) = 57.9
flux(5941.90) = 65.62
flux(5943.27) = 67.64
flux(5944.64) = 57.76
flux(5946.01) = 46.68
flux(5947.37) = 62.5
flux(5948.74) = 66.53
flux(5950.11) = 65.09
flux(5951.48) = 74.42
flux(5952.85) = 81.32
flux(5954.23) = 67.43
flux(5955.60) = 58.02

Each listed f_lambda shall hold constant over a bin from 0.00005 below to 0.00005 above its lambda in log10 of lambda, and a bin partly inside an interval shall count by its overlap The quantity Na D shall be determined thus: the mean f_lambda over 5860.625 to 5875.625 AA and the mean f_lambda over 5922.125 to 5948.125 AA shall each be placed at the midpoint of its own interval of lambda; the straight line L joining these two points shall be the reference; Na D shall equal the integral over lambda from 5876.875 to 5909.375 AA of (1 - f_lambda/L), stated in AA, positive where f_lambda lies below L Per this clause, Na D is 4.5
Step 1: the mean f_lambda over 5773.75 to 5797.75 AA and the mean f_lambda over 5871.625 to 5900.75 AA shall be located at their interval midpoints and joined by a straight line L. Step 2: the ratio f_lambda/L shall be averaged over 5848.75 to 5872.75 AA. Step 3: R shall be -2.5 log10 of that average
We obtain -0.15 mag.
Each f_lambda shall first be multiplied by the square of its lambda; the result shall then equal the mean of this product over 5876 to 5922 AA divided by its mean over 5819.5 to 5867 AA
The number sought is 0.9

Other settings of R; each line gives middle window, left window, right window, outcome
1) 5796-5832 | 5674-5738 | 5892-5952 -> 0.011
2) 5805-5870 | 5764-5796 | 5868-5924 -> -0.043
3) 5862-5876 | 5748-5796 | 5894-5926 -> -0.118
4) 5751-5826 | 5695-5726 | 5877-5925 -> -0.035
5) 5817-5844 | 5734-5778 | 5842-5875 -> 0.048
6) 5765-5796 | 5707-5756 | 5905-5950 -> 0.009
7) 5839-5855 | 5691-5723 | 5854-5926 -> -0.081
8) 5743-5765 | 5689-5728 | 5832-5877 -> 0.015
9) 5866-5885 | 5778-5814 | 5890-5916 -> -0.125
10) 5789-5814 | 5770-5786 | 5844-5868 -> 0.015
